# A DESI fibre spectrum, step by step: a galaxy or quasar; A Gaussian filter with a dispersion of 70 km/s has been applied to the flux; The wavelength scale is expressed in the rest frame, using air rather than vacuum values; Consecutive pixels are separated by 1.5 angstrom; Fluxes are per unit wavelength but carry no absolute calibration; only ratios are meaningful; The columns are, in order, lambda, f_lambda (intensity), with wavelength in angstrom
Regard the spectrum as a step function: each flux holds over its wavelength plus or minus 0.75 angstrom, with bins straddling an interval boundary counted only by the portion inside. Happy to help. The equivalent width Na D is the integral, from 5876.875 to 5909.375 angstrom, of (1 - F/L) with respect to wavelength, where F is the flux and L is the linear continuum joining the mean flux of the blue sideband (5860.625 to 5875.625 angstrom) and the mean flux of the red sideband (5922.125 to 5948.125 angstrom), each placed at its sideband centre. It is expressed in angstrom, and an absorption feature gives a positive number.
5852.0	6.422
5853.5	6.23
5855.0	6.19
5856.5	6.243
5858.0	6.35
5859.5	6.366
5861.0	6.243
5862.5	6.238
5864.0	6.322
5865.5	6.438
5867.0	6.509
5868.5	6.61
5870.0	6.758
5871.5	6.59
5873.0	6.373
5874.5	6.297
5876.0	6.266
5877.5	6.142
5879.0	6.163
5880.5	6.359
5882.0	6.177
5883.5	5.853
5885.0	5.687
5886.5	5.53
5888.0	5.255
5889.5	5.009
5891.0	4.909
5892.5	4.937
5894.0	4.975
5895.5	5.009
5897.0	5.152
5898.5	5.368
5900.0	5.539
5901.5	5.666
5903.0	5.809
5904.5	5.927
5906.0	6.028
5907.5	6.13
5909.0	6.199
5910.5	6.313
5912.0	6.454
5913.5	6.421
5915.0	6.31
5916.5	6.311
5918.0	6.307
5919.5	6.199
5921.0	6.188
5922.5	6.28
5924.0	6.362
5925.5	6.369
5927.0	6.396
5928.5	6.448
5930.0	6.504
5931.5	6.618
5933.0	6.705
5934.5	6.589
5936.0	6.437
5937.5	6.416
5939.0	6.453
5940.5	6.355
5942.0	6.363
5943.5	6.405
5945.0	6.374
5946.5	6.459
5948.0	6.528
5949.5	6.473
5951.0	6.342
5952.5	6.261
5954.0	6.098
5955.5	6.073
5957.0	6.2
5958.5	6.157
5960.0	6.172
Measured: 4.1 angstrom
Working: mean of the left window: 6.44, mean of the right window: 6.45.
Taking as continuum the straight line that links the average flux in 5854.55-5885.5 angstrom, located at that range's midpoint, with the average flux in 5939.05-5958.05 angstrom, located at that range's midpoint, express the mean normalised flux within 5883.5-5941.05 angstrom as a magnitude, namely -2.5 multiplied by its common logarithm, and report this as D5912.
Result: 0.058 mag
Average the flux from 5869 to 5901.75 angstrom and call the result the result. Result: 5.74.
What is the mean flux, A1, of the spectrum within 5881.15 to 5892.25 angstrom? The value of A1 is 5.47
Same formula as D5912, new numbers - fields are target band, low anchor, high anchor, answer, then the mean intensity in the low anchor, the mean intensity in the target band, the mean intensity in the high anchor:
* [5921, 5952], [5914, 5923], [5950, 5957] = -0.034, 6.27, 6.44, 6.2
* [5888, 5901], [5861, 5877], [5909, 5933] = 0.240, 6.43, 5.13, 6.37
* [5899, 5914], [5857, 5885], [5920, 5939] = 0.063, 6.32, 6.03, 6.44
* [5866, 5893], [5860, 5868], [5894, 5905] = -0.001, 6.36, 5.98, 5.45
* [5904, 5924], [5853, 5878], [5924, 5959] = 0.024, 6.37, 6.24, 6.39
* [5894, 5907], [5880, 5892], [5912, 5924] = 0.069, 5.57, 5.54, 6.3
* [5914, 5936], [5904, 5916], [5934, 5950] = -0.012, 6.23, 6.4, 6.44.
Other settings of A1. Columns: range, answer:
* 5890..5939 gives 6.04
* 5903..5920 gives 6.22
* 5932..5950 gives 6.47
